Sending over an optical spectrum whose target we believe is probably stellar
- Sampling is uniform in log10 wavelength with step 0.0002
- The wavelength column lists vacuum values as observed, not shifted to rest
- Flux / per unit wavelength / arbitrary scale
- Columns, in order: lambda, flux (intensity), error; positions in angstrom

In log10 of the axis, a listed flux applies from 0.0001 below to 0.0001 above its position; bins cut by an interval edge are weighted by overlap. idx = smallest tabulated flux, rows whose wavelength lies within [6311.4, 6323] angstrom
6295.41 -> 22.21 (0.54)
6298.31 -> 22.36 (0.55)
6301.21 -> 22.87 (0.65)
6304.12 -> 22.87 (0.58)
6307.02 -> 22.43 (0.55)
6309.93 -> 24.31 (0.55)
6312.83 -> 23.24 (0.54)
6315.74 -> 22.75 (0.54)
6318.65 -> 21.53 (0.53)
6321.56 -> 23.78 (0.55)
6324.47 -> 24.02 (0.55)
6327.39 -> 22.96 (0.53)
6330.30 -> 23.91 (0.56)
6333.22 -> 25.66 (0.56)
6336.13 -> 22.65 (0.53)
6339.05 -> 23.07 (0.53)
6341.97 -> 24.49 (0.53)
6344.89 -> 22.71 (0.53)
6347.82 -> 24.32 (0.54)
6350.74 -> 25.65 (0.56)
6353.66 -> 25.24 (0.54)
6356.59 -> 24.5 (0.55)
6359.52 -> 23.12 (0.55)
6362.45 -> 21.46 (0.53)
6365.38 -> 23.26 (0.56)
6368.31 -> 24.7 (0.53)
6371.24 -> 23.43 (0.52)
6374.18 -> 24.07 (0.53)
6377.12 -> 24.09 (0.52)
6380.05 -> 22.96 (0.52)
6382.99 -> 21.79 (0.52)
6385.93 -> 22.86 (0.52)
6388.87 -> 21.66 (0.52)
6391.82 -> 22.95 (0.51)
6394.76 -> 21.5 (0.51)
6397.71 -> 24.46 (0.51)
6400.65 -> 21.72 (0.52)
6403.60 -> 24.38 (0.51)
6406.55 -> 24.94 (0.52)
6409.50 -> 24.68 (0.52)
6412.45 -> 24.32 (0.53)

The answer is 21.53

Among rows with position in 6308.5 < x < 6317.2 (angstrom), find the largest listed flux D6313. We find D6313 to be 24.31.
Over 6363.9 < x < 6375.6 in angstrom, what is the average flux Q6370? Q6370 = 23.9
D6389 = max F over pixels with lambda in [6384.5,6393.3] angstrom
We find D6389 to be 22.95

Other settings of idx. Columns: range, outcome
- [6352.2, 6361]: 23.12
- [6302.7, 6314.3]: 22.43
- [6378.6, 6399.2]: 21.5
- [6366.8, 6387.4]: 21.79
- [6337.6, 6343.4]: 23.07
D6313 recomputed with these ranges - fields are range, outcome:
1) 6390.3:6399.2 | 24.46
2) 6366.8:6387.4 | 24.7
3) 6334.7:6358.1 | 25.65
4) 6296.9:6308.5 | 22.87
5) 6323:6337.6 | 25.66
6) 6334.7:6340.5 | 23.07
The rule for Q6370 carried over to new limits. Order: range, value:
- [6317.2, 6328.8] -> 23.1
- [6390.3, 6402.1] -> 22.7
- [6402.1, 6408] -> 24.6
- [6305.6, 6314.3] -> 23.3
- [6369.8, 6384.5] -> 23.3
